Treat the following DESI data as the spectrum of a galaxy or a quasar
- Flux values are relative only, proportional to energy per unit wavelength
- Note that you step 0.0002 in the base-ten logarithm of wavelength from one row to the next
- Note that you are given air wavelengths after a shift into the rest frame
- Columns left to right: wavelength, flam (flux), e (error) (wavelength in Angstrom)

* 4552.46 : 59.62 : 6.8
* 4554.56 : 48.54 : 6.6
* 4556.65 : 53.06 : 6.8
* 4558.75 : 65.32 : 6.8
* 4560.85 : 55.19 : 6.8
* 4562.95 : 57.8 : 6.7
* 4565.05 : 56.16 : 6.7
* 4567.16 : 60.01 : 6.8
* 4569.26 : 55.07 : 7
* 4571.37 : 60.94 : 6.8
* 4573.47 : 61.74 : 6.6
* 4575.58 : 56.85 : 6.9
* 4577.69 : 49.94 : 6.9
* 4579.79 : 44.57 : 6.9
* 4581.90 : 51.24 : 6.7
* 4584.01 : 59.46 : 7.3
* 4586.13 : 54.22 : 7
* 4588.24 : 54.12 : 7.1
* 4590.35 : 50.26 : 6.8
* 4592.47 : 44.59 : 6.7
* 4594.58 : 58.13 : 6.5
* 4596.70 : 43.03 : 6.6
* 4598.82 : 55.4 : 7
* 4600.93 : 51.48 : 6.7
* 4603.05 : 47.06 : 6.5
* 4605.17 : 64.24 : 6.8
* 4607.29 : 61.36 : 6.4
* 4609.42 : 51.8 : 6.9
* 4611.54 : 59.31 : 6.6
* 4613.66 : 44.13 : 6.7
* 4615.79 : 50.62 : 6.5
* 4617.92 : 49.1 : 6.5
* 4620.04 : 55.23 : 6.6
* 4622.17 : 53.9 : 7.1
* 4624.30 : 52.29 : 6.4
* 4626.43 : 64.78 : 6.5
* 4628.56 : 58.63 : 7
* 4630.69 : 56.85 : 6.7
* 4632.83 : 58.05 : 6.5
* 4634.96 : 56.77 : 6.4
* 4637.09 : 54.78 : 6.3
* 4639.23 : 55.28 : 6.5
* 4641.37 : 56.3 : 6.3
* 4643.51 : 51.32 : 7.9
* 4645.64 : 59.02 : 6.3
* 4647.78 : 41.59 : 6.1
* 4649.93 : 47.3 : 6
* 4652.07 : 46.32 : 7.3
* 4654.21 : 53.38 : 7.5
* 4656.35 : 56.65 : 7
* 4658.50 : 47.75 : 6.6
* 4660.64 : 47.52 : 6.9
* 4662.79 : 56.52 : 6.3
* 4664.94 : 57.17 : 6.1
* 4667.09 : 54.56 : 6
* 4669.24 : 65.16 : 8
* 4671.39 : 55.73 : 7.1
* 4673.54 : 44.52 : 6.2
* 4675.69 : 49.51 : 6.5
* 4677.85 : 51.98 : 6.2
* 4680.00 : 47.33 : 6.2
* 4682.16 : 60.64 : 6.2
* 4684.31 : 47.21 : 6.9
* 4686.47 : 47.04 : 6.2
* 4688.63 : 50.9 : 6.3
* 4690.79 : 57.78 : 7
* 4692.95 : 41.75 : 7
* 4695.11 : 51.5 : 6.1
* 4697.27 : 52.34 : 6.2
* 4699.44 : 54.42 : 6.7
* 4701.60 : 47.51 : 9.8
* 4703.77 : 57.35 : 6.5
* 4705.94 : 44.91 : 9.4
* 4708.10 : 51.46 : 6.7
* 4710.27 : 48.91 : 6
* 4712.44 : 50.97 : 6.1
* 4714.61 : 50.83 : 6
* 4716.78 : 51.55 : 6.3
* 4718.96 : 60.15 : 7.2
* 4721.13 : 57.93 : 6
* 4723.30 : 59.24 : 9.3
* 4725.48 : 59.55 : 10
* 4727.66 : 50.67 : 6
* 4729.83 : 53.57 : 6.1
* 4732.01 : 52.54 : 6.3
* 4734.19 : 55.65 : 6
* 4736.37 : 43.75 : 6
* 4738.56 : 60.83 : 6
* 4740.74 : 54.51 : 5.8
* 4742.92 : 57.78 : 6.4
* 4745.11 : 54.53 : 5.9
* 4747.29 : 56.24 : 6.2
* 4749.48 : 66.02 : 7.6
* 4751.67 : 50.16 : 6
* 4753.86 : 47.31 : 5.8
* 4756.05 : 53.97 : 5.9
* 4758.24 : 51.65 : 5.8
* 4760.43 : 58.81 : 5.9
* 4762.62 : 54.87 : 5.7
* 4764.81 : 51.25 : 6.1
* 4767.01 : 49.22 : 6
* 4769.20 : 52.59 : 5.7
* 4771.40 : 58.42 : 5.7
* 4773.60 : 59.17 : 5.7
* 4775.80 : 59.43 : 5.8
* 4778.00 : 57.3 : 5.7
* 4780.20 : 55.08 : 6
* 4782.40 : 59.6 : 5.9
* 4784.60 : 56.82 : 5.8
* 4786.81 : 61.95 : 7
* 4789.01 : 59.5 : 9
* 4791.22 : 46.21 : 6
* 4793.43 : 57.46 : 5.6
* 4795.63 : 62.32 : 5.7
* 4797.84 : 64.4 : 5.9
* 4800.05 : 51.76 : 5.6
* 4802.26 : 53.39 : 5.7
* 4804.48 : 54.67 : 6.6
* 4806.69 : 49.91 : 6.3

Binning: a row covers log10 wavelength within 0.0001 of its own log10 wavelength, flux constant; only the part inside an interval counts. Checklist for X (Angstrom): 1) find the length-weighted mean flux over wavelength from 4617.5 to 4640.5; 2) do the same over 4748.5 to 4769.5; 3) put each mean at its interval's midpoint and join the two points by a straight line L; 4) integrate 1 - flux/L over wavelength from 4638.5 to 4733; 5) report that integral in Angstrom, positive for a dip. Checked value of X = 4.5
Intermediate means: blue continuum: 56.2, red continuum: 53.6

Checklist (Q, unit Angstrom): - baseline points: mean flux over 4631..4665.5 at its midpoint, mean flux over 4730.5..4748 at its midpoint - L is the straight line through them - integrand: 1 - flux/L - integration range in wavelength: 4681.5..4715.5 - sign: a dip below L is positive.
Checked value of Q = 1.8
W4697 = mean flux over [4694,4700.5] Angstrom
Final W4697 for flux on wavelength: 52.7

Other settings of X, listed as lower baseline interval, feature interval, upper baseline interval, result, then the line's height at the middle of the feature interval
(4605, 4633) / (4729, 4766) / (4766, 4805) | 1.35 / 56.4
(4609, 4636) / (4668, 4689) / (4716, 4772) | 1.04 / 54.8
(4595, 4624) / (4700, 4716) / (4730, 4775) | 1.05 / 54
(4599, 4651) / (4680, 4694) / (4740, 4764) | 1.03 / 54.6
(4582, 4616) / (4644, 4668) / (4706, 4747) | 0.84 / 53.5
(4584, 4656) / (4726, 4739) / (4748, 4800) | 0.63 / 55.4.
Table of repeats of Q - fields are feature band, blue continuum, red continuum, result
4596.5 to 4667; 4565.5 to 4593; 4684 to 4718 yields -1.3 Angstrom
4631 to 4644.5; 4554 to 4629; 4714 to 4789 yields -0.2 Angstrom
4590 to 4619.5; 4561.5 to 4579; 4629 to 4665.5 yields 1.6 Angstrom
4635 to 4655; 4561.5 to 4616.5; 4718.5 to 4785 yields 0.9 Angstrom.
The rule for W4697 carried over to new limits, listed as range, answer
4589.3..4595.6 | 51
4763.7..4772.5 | 52.9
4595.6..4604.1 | 49.3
